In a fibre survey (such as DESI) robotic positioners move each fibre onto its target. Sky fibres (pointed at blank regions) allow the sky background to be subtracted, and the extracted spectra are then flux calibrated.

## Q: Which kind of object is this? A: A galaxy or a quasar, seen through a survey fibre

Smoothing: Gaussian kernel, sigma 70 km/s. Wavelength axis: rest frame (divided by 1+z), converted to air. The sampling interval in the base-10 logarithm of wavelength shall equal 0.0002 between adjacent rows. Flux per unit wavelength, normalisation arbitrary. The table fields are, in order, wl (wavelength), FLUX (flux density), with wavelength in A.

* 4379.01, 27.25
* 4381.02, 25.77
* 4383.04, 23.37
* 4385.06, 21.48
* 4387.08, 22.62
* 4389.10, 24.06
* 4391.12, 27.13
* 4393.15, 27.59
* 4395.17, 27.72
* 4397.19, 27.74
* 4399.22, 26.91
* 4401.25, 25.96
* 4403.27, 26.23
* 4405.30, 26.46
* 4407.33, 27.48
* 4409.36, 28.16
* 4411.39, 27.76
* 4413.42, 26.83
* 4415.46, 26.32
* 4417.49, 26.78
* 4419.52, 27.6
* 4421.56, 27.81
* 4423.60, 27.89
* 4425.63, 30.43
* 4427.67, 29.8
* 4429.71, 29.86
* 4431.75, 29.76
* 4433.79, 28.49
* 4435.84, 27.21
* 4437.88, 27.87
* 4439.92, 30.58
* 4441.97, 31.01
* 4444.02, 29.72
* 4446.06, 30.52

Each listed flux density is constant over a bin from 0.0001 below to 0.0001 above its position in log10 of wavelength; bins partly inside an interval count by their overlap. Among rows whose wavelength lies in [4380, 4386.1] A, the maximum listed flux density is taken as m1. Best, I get 25.77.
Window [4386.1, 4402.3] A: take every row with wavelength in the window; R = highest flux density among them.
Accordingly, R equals 27.74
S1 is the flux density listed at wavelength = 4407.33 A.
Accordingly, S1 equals 27.48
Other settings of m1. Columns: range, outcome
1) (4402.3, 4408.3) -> 27.48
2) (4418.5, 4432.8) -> 30.43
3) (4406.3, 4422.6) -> 28.16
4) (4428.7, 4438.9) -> 29.86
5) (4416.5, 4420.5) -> 27.6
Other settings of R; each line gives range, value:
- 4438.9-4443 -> 31.01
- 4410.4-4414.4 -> 27.76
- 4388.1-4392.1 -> 27.13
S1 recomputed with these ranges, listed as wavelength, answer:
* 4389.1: 24.06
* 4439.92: 30.58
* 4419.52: 27.6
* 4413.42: 26.83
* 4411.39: 27.76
